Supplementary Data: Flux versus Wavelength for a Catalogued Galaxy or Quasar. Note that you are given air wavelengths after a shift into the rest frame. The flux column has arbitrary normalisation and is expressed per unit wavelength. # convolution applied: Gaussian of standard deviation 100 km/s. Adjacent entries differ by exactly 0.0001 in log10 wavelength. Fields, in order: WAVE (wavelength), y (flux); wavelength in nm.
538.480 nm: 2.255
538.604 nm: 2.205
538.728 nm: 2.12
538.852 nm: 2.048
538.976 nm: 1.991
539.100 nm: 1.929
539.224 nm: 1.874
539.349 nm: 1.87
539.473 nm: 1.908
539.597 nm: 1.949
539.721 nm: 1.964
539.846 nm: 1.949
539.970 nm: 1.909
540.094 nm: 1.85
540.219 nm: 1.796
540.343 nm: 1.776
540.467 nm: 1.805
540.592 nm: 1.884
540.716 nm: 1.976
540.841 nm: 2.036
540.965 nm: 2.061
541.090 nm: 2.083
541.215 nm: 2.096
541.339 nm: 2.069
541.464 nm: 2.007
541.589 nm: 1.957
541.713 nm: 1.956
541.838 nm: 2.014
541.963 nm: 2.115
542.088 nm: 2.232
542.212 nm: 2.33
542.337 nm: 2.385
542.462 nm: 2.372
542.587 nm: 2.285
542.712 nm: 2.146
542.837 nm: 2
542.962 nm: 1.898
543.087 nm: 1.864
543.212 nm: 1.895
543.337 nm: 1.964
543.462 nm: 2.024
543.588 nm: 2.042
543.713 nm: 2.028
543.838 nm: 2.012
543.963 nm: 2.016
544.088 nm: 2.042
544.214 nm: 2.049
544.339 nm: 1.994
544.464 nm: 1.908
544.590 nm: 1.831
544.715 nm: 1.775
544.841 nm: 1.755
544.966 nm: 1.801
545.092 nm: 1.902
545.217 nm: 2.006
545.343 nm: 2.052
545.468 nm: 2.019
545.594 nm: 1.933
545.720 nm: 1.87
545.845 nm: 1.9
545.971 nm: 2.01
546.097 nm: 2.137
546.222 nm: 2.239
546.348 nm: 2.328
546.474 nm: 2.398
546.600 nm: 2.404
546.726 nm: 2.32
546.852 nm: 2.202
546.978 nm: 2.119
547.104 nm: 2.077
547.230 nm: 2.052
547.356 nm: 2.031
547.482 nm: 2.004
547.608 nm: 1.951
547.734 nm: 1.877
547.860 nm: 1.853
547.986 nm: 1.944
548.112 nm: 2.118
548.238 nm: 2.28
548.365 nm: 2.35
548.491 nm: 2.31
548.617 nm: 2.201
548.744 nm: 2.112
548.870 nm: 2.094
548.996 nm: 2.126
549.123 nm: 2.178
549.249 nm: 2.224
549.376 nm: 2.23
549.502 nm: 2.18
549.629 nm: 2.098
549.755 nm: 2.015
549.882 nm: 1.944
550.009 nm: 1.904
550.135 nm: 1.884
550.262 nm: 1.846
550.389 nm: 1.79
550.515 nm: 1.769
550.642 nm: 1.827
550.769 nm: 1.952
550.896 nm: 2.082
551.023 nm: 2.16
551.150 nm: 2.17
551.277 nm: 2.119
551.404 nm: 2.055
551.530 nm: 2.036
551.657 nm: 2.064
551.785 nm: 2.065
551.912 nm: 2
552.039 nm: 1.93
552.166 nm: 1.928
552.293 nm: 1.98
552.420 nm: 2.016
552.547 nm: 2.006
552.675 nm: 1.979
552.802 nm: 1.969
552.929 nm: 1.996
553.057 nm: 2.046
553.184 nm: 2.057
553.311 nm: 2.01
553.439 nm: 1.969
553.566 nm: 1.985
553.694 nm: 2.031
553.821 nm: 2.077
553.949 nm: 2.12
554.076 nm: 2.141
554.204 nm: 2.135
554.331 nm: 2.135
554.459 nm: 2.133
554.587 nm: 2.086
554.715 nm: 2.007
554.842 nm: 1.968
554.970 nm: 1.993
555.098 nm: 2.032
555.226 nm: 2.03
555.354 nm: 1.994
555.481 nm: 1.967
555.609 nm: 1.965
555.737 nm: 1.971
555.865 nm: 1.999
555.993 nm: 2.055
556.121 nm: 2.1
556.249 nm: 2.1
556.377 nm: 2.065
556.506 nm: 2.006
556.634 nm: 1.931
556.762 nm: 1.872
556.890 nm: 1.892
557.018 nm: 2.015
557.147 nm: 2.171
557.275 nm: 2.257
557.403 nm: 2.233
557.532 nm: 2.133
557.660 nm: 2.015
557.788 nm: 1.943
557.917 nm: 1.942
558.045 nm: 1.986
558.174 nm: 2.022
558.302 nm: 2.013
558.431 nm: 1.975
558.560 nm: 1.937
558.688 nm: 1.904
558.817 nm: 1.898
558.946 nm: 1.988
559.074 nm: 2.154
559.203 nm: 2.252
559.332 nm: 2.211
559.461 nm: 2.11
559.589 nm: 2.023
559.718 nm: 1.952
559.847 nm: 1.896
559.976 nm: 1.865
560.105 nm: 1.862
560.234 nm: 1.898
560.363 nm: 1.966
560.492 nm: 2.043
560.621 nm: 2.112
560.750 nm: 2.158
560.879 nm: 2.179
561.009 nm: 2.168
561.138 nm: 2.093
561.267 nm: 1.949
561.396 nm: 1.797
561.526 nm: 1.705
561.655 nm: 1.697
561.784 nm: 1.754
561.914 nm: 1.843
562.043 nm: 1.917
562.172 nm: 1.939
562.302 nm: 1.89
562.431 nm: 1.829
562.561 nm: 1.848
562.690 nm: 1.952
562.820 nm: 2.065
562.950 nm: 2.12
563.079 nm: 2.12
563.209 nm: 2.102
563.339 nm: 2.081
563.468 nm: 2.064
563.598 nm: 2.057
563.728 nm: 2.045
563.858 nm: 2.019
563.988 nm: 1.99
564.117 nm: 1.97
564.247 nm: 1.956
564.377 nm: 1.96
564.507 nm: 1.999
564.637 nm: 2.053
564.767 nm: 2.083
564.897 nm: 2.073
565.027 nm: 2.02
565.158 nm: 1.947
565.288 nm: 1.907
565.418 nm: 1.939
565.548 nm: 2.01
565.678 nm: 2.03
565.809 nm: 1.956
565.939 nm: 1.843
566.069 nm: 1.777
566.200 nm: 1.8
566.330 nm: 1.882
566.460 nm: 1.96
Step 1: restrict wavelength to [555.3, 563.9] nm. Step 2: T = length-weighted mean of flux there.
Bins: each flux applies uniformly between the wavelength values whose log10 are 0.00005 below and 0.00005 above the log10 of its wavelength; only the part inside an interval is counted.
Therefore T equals 2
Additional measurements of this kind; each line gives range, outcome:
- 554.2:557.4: 2.04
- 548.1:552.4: 2.06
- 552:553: 1.98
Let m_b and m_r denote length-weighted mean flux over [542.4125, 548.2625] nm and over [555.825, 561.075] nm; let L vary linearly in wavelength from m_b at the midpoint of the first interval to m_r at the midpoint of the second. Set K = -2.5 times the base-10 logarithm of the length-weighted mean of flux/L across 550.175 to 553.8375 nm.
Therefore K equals 0.02 mag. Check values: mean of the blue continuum 2.03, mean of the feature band 2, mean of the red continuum 2.03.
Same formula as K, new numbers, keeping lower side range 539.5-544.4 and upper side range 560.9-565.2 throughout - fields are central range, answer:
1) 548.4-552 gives -0.03 mag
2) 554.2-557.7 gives -0.03 mag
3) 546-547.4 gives -0.10 mag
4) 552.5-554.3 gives -0.02 mag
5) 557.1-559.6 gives -0.04 mag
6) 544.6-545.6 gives 0.06 mag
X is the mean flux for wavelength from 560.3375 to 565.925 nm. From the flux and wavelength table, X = 1.98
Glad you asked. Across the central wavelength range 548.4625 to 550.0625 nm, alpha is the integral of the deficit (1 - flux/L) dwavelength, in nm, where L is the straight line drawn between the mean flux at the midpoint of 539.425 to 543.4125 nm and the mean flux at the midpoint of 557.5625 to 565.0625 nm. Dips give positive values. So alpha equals -0.09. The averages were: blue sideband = 2.02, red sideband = 1.99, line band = 2.12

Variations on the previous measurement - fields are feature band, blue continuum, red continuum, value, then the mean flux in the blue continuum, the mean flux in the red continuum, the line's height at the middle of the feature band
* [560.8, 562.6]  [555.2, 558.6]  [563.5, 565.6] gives 0.10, 2.02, 2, 2.01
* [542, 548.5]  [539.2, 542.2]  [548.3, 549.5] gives 0.11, 1.97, 2.2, 2.1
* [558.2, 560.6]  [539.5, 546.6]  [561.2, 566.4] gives -0.04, 2.02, 1.95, 1.96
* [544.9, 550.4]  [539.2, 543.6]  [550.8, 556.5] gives -0.14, 2.01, 2.04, 2.02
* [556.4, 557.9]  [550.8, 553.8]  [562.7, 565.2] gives -0.01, 2.03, 2.04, 2.03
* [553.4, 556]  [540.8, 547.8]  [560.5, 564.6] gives -0.03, 2.05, 1.98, 2.01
